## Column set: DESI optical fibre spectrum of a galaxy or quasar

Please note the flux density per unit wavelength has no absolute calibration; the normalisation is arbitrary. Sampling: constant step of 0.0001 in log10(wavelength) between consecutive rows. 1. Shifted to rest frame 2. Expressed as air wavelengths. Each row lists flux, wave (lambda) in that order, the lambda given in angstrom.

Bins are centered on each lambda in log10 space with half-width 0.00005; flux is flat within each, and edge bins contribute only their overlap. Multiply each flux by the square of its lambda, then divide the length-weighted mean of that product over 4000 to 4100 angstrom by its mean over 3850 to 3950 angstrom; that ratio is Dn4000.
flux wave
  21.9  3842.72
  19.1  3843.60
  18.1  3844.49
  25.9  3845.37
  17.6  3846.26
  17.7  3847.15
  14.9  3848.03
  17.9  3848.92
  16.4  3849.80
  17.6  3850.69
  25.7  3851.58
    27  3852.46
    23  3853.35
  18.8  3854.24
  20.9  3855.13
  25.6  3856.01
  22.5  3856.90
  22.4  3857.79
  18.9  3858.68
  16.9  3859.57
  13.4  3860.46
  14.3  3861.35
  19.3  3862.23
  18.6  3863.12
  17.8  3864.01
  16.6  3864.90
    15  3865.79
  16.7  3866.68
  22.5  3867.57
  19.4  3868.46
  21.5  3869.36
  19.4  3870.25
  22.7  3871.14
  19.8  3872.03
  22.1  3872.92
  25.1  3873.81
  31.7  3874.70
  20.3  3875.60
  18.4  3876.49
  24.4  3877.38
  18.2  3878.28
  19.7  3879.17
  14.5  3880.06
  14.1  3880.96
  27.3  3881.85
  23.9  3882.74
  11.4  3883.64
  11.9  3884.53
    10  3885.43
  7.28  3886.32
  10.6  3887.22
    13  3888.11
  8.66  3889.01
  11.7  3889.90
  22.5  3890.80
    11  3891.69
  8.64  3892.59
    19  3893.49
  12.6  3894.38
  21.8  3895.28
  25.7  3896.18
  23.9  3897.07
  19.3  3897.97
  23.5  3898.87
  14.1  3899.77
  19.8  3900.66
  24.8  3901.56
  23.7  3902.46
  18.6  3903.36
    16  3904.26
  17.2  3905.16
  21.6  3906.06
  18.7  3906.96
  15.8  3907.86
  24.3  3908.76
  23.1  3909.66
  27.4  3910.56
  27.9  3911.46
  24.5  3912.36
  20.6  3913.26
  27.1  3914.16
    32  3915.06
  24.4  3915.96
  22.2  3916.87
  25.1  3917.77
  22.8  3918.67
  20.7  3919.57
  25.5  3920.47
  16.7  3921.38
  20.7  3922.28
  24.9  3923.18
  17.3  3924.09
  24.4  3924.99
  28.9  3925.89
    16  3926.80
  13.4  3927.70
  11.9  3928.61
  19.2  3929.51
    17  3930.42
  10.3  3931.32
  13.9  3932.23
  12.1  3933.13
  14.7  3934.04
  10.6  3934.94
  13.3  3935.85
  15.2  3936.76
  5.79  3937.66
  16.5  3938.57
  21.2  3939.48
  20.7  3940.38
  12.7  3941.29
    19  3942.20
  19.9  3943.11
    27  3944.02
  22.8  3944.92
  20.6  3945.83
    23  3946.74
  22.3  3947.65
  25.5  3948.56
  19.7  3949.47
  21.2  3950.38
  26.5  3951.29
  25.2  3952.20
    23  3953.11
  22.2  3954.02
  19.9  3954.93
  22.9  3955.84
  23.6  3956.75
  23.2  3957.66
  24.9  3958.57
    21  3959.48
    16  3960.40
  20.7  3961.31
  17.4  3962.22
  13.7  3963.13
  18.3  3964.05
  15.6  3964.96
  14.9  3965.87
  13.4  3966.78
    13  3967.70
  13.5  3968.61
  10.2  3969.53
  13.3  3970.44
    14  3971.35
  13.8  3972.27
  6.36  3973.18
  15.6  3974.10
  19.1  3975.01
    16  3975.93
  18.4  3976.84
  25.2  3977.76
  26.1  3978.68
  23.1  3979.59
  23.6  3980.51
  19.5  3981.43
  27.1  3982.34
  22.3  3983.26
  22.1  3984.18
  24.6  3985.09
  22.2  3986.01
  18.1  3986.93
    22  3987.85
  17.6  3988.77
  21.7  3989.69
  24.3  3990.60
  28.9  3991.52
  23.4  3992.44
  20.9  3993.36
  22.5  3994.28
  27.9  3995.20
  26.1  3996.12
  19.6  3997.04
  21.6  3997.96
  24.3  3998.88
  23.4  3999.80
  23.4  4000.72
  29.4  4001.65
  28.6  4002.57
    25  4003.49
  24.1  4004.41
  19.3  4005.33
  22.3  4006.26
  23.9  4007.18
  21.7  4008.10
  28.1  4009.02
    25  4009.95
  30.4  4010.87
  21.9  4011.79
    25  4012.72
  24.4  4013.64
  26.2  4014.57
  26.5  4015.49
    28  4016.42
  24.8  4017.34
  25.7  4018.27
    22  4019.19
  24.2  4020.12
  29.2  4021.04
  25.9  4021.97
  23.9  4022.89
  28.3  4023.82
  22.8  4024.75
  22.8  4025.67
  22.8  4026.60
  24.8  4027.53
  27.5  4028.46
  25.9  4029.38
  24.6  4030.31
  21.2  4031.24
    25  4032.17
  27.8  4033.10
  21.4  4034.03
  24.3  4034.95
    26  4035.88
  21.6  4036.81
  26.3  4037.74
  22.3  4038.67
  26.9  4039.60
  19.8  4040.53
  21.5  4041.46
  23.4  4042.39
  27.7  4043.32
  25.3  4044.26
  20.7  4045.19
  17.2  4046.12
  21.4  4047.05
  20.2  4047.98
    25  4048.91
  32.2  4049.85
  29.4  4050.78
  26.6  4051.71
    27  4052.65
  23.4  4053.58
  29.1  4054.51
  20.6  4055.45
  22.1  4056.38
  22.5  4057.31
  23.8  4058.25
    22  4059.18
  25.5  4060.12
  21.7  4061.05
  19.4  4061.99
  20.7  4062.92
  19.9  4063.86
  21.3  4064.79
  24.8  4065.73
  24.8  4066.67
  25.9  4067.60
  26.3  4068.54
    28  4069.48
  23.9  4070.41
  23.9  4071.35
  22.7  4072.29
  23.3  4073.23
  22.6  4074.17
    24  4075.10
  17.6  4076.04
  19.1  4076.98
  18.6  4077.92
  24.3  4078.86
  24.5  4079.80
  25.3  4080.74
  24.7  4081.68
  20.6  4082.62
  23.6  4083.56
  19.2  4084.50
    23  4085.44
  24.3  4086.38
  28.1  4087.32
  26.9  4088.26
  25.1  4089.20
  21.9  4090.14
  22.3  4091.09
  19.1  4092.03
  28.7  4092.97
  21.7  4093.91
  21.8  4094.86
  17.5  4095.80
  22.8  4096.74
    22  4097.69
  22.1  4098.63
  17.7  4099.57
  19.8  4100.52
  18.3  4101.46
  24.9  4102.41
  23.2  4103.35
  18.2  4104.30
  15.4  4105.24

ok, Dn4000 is 1.3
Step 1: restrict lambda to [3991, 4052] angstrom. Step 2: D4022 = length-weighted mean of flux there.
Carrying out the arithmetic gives 24.5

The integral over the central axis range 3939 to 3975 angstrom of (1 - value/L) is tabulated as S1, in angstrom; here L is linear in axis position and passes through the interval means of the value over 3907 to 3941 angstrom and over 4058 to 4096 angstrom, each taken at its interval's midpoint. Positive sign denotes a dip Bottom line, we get 2.5 angstrom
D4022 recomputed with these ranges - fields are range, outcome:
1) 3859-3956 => 19.3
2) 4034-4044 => 23.9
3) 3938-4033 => 22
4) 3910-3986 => 19.6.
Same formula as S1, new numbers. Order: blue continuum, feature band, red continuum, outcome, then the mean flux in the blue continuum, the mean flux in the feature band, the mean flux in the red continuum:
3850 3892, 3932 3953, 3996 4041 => 2.7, 18.6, 18.8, 24.6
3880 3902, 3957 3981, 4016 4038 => 4.4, 16.5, 17.4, 24.9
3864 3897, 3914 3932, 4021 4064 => -1.3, 17.8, 20.8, 24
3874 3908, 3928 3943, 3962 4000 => 3.2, 17.8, 14.7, 19.6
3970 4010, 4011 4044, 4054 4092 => -3.3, 21.9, 24.7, 23.2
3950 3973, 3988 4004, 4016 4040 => -1.7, 18.3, 24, 24.8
